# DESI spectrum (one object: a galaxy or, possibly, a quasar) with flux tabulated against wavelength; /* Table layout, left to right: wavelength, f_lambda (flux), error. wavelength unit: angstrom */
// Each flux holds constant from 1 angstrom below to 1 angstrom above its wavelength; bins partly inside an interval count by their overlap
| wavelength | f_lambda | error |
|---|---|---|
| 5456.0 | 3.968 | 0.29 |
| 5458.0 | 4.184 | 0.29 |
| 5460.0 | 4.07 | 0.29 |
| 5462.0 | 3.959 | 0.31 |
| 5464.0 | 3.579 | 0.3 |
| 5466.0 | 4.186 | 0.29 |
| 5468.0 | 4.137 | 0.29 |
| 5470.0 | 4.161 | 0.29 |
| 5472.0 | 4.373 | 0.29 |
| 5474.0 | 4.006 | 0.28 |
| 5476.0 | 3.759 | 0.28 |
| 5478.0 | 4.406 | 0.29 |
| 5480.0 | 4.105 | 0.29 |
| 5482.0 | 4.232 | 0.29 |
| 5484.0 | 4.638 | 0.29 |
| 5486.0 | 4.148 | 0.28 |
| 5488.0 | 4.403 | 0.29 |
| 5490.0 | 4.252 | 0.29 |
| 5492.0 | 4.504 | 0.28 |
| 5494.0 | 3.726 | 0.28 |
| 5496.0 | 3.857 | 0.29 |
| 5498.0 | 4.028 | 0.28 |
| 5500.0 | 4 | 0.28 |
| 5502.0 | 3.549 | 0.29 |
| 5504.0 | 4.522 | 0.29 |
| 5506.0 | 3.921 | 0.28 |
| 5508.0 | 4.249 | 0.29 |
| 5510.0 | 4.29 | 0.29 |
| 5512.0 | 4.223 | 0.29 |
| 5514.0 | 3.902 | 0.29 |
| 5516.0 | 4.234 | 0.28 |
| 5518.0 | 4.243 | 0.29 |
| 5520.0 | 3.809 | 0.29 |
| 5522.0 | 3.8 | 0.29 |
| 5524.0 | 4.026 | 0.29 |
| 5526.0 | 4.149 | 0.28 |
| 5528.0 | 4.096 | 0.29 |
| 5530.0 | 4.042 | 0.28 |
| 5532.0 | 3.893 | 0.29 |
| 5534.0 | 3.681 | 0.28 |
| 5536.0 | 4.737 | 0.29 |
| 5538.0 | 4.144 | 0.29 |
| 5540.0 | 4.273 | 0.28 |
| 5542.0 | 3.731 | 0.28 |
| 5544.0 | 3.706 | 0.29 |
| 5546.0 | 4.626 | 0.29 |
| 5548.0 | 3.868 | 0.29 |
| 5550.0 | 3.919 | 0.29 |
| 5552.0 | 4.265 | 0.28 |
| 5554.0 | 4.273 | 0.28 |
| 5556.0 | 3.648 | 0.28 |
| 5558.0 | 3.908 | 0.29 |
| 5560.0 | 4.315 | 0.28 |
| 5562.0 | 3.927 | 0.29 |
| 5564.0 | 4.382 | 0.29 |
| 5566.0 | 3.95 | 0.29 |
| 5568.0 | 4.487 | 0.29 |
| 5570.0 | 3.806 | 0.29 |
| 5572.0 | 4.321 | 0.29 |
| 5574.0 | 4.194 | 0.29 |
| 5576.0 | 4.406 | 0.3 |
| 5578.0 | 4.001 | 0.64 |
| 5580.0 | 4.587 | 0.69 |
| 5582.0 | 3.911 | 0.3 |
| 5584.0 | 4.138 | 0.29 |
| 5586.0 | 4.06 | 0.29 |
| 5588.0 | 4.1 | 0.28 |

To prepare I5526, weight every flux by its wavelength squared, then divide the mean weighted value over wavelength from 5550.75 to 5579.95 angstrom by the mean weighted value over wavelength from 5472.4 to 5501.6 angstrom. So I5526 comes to 1.0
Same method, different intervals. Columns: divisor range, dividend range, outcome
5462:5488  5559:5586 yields 1.04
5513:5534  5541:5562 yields 1.01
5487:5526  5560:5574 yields 1.04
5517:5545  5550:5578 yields 1.04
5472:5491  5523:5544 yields 0.98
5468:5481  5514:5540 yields 1.00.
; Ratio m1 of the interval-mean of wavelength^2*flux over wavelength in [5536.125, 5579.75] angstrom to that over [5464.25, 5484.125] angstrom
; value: 1.02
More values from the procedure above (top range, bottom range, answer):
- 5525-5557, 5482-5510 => 1.00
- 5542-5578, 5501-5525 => 1.03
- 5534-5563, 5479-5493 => 0.97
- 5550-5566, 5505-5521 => 1.01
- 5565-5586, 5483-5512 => 1.03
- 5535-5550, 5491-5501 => 1.05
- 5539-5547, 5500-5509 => 1.02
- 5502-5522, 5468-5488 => 0.99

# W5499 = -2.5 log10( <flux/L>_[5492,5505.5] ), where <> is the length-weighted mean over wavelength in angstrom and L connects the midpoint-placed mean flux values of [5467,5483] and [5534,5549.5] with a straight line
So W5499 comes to 0.040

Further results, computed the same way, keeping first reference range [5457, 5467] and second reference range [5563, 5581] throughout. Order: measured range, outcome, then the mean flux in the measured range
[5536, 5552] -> 0.021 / 4.1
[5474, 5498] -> -0.032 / 4.17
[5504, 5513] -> -0.029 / 4.21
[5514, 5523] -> 0.030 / 4.01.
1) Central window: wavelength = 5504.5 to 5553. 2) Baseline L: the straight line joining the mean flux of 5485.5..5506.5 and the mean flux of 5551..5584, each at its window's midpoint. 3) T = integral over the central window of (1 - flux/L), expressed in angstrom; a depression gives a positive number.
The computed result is 0.4 angstrom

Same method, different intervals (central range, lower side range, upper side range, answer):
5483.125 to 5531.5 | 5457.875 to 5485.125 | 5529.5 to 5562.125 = -0.13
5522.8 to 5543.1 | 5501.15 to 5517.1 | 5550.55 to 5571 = 0.16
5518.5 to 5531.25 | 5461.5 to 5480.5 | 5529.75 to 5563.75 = 0.22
